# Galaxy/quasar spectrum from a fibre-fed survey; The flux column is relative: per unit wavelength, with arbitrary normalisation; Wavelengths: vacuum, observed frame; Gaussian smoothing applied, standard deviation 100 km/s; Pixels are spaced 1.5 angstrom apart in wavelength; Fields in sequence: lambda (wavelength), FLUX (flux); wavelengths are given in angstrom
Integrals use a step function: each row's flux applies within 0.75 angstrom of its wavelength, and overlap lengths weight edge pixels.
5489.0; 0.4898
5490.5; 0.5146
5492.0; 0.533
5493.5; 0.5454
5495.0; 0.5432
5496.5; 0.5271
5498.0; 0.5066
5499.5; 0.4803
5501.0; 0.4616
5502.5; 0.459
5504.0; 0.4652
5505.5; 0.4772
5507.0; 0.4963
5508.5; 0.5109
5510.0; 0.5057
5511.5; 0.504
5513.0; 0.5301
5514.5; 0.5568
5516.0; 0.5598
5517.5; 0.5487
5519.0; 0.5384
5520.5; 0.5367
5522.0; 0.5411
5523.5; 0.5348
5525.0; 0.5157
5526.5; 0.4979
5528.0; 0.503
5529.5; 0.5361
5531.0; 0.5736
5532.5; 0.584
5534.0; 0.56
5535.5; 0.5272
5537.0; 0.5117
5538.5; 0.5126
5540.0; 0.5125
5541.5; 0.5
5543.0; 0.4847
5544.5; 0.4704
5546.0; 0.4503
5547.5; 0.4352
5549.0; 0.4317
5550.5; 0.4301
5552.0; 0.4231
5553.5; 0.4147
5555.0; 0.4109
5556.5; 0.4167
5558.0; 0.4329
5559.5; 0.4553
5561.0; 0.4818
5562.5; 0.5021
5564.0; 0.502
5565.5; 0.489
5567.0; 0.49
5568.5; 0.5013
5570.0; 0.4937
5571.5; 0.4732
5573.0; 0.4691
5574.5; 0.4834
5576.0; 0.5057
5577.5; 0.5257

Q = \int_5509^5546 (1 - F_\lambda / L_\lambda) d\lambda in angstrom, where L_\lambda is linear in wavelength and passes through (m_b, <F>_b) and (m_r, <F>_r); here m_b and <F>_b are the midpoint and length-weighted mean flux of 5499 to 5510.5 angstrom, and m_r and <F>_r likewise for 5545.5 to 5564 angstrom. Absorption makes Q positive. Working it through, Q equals -4.9 angstrom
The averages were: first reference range 0.482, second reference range 0.443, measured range 0.525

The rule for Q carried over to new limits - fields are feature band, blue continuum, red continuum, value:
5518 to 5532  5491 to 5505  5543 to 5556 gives -1.94 angstrom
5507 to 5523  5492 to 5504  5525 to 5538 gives -0.38 angstrom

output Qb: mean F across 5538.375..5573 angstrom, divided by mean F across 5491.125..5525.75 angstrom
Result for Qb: 0.90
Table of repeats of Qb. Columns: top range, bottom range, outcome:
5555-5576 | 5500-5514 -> 0.97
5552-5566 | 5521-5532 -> 0.86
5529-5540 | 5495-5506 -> 1.11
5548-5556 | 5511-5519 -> 0.78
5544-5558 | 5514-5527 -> 0.80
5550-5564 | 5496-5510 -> 0.91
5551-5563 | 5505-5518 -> 0.85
